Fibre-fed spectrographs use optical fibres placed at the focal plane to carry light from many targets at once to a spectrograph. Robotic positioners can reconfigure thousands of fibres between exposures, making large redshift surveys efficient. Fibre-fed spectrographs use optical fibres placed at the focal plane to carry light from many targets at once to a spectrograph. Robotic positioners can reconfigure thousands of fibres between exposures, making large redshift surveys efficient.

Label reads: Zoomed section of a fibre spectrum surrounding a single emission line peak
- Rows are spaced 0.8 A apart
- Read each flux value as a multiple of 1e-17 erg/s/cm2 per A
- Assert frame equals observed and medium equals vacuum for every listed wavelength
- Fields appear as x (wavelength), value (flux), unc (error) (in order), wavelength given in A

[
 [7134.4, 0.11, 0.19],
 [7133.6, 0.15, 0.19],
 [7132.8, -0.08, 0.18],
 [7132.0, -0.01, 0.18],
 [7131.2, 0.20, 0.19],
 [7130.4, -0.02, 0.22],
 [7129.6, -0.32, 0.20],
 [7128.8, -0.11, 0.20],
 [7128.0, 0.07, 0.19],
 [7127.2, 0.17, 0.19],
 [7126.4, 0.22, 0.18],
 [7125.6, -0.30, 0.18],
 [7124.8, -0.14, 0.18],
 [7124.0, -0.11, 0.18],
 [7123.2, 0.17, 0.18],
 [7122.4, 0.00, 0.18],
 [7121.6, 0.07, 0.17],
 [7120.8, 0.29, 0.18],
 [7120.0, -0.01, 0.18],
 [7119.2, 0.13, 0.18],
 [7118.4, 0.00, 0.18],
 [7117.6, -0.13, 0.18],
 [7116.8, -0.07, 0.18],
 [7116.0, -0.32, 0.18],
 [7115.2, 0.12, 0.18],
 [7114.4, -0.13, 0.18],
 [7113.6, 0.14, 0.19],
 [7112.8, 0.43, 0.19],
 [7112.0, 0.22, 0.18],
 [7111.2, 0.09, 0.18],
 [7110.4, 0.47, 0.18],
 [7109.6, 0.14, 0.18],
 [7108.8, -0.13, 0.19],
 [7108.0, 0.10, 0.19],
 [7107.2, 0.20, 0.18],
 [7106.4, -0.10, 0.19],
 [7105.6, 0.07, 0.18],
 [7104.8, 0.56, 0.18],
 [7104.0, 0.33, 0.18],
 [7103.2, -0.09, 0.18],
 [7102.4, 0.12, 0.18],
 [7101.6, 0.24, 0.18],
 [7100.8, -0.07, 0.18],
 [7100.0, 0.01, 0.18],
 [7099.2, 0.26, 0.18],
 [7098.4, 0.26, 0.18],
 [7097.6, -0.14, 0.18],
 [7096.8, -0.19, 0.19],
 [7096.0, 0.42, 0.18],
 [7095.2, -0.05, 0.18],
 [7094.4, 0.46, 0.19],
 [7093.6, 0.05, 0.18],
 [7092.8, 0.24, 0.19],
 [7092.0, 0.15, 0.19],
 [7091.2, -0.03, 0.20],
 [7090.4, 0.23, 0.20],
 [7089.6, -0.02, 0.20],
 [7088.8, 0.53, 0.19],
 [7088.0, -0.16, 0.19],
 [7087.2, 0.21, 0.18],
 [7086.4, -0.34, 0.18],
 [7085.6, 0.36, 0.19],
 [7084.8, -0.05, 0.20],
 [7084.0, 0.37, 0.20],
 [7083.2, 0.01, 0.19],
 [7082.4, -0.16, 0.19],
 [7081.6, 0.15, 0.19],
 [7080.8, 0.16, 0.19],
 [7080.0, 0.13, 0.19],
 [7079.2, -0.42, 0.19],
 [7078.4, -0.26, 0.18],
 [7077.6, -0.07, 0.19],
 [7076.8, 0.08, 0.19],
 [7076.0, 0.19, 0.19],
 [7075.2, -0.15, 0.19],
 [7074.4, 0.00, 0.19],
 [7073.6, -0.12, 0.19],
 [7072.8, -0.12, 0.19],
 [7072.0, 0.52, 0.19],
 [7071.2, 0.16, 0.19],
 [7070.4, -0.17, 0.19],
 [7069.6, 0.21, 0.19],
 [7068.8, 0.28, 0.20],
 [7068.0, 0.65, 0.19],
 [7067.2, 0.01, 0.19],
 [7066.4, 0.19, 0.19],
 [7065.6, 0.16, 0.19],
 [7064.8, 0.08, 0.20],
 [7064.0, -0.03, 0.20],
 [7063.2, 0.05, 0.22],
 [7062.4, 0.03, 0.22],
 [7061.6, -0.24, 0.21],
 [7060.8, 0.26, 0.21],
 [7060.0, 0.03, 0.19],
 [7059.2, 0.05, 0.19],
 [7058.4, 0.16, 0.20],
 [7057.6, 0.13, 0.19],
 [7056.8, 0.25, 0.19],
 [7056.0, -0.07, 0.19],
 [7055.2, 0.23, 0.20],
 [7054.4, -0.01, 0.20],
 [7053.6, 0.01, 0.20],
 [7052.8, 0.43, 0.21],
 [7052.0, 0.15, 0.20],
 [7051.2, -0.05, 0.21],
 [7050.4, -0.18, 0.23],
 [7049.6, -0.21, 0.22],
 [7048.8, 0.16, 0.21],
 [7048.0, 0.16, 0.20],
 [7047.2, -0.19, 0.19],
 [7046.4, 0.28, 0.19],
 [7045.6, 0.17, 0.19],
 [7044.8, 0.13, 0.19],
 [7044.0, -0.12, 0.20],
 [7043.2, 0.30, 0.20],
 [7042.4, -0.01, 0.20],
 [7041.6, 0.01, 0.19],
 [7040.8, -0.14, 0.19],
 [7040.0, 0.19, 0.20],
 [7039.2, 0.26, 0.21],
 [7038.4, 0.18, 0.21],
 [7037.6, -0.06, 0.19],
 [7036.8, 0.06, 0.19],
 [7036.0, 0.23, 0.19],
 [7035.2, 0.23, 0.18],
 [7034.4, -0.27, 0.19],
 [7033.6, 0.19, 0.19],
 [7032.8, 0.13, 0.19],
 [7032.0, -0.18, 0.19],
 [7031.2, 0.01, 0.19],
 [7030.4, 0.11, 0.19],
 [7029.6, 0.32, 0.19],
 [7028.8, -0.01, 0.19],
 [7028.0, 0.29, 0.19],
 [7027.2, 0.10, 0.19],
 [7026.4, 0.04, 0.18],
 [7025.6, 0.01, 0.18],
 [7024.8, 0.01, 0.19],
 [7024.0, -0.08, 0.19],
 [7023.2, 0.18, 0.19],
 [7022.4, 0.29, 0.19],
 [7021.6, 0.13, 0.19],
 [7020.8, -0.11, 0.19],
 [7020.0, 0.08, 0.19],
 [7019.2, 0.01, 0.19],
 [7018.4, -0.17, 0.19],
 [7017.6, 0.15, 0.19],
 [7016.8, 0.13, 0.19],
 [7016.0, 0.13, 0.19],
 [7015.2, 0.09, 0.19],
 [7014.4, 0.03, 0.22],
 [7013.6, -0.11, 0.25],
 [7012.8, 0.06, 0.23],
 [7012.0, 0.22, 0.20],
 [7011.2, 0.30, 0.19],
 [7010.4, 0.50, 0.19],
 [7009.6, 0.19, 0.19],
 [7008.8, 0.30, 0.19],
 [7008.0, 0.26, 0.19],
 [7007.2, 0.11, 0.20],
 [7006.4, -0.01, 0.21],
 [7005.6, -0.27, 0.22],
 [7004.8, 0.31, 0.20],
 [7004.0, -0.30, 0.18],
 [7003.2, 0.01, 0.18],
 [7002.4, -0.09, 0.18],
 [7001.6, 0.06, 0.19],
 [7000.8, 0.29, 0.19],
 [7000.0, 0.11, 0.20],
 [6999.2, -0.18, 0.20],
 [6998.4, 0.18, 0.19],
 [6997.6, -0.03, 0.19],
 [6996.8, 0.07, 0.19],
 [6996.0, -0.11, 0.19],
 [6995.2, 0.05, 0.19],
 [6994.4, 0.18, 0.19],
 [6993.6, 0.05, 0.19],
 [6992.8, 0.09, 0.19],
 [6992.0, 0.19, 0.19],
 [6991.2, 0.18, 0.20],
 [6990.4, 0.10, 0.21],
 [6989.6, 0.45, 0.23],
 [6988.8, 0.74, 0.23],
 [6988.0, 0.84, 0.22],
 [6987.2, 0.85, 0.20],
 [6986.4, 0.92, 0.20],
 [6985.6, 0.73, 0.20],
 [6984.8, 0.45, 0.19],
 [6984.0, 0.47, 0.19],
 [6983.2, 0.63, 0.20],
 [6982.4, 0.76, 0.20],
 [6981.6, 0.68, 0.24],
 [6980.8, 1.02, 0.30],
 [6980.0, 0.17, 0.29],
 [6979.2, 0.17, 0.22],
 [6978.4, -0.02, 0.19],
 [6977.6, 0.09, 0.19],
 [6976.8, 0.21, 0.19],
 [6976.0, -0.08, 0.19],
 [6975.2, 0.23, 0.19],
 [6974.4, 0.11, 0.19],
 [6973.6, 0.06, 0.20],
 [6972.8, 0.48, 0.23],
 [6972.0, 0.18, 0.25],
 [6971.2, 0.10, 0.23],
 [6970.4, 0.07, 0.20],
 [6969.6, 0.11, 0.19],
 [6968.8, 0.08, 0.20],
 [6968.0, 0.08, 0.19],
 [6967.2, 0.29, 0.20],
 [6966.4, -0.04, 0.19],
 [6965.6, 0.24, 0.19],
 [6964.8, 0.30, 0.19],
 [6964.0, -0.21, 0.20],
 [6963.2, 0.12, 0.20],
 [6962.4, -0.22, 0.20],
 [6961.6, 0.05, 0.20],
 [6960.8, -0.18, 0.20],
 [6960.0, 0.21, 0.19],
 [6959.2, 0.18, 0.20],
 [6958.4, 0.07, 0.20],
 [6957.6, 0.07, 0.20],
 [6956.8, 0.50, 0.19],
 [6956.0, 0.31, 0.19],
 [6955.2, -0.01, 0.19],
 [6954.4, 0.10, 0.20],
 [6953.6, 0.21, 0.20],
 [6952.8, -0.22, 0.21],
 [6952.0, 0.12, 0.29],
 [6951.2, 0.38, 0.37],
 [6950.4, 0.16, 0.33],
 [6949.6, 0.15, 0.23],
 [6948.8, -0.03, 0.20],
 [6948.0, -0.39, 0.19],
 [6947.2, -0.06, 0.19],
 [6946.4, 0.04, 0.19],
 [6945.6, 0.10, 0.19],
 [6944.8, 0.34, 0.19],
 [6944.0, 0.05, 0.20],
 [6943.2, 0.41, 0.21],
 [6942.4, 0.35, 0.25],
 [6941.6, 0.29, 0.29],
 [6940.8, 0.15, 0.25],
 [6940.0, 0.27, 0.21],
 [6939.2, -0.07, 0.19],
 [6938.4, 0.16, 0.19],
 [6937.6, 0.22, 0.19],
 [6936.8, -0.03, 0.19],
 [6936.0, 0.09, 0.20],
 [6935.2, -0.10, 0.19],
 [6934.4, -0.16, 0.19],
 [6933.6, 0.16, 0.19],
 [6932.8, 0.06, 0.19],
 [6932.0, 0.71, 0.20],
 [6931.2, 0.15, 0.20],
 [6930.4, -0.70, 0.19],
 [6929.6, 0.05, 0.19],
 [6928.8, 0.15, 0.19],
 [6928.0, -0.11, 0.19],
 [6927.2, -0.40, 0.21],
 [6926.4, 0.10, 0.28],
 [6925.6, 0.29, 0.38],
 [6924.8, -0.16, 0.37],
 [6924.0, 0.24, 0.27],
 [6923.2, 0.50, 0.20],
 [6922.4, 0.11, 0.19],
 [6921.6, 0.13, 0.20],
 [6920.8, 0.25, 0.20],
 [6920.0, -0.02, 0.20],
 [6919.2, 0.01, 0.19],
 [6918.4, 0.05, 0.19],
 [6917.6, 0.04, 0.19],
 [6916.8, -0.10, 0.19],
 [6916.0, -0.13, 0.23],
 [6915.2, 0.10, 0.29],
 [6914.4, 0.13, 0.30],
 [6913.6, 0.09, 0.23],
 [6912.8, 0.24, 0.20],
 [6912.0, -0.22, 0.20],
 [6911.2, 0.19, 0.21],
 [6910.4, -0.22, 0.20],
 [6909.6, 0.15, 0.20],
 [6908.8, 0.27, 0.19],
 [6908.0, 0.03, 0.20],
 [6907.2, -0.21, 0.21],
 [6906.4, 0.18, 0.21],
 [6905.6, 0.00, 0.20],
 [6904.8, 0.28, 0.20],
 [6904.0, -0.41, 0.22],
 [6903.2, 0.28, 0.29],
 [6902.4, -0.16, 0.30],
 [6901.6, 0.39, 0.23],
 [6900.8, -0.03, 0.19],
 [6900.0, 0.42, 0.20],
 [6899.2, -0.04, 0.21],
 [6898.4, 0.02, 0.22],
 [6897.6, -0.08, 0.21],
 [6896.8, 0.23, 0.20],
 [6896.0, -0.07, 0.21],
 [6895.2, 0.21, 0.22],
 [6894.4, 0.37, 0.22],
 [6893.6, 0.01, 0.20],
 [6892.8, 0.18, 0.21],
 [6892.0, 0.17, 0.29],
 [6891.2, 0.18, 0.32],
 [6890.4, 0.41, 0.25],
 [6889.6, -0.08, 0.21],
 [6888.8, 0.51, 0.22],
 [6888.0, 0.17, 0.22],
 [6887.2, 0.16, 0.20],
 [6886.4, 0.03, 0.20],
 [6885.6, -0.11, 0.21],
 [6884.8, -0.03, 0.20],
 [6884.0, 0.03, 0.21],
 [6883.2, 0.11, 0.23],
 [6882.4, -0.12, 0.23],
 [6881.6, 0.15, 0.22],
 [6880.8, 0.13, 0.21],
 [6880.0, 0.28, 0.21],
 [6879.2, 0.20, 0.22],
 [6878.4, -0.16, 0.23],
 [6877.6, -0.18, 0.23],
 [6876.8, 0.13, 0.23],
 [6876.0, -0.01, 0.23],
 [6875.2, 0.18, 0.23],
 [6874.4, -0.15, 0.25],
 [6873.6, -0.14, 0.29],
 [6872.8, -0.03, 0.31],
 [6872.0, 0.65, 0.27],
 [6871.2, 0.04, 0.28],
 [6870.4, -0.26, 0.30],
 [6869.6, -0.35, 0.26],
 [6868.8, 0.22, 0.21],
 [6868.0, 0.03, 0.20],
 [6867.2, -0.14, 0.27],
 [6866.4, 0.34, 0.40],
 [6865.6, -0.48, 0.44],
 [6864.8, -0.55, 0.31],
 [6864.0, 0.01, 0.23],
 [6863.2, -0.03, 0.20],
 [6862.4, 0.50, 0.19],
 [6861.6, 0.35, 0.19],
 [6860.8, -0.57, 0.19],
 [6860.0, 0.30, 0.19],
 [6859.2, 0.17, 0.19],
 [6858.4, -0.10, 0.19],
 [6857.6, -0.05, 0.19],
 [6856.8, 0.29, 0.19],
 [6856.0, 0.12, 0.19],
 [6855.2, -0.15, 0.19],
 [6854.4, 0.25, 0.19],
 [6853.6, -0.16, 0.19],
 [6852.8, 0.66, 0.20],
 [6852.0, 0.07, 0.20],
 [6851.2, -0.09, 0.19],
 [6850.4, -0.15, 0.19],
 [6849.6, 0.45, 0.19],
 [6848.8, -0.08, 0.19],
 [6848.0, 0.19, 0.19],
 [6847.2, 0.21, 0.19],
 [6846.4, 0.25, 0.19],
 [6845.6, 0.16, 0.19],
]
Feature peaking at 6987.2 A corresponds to [O II]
